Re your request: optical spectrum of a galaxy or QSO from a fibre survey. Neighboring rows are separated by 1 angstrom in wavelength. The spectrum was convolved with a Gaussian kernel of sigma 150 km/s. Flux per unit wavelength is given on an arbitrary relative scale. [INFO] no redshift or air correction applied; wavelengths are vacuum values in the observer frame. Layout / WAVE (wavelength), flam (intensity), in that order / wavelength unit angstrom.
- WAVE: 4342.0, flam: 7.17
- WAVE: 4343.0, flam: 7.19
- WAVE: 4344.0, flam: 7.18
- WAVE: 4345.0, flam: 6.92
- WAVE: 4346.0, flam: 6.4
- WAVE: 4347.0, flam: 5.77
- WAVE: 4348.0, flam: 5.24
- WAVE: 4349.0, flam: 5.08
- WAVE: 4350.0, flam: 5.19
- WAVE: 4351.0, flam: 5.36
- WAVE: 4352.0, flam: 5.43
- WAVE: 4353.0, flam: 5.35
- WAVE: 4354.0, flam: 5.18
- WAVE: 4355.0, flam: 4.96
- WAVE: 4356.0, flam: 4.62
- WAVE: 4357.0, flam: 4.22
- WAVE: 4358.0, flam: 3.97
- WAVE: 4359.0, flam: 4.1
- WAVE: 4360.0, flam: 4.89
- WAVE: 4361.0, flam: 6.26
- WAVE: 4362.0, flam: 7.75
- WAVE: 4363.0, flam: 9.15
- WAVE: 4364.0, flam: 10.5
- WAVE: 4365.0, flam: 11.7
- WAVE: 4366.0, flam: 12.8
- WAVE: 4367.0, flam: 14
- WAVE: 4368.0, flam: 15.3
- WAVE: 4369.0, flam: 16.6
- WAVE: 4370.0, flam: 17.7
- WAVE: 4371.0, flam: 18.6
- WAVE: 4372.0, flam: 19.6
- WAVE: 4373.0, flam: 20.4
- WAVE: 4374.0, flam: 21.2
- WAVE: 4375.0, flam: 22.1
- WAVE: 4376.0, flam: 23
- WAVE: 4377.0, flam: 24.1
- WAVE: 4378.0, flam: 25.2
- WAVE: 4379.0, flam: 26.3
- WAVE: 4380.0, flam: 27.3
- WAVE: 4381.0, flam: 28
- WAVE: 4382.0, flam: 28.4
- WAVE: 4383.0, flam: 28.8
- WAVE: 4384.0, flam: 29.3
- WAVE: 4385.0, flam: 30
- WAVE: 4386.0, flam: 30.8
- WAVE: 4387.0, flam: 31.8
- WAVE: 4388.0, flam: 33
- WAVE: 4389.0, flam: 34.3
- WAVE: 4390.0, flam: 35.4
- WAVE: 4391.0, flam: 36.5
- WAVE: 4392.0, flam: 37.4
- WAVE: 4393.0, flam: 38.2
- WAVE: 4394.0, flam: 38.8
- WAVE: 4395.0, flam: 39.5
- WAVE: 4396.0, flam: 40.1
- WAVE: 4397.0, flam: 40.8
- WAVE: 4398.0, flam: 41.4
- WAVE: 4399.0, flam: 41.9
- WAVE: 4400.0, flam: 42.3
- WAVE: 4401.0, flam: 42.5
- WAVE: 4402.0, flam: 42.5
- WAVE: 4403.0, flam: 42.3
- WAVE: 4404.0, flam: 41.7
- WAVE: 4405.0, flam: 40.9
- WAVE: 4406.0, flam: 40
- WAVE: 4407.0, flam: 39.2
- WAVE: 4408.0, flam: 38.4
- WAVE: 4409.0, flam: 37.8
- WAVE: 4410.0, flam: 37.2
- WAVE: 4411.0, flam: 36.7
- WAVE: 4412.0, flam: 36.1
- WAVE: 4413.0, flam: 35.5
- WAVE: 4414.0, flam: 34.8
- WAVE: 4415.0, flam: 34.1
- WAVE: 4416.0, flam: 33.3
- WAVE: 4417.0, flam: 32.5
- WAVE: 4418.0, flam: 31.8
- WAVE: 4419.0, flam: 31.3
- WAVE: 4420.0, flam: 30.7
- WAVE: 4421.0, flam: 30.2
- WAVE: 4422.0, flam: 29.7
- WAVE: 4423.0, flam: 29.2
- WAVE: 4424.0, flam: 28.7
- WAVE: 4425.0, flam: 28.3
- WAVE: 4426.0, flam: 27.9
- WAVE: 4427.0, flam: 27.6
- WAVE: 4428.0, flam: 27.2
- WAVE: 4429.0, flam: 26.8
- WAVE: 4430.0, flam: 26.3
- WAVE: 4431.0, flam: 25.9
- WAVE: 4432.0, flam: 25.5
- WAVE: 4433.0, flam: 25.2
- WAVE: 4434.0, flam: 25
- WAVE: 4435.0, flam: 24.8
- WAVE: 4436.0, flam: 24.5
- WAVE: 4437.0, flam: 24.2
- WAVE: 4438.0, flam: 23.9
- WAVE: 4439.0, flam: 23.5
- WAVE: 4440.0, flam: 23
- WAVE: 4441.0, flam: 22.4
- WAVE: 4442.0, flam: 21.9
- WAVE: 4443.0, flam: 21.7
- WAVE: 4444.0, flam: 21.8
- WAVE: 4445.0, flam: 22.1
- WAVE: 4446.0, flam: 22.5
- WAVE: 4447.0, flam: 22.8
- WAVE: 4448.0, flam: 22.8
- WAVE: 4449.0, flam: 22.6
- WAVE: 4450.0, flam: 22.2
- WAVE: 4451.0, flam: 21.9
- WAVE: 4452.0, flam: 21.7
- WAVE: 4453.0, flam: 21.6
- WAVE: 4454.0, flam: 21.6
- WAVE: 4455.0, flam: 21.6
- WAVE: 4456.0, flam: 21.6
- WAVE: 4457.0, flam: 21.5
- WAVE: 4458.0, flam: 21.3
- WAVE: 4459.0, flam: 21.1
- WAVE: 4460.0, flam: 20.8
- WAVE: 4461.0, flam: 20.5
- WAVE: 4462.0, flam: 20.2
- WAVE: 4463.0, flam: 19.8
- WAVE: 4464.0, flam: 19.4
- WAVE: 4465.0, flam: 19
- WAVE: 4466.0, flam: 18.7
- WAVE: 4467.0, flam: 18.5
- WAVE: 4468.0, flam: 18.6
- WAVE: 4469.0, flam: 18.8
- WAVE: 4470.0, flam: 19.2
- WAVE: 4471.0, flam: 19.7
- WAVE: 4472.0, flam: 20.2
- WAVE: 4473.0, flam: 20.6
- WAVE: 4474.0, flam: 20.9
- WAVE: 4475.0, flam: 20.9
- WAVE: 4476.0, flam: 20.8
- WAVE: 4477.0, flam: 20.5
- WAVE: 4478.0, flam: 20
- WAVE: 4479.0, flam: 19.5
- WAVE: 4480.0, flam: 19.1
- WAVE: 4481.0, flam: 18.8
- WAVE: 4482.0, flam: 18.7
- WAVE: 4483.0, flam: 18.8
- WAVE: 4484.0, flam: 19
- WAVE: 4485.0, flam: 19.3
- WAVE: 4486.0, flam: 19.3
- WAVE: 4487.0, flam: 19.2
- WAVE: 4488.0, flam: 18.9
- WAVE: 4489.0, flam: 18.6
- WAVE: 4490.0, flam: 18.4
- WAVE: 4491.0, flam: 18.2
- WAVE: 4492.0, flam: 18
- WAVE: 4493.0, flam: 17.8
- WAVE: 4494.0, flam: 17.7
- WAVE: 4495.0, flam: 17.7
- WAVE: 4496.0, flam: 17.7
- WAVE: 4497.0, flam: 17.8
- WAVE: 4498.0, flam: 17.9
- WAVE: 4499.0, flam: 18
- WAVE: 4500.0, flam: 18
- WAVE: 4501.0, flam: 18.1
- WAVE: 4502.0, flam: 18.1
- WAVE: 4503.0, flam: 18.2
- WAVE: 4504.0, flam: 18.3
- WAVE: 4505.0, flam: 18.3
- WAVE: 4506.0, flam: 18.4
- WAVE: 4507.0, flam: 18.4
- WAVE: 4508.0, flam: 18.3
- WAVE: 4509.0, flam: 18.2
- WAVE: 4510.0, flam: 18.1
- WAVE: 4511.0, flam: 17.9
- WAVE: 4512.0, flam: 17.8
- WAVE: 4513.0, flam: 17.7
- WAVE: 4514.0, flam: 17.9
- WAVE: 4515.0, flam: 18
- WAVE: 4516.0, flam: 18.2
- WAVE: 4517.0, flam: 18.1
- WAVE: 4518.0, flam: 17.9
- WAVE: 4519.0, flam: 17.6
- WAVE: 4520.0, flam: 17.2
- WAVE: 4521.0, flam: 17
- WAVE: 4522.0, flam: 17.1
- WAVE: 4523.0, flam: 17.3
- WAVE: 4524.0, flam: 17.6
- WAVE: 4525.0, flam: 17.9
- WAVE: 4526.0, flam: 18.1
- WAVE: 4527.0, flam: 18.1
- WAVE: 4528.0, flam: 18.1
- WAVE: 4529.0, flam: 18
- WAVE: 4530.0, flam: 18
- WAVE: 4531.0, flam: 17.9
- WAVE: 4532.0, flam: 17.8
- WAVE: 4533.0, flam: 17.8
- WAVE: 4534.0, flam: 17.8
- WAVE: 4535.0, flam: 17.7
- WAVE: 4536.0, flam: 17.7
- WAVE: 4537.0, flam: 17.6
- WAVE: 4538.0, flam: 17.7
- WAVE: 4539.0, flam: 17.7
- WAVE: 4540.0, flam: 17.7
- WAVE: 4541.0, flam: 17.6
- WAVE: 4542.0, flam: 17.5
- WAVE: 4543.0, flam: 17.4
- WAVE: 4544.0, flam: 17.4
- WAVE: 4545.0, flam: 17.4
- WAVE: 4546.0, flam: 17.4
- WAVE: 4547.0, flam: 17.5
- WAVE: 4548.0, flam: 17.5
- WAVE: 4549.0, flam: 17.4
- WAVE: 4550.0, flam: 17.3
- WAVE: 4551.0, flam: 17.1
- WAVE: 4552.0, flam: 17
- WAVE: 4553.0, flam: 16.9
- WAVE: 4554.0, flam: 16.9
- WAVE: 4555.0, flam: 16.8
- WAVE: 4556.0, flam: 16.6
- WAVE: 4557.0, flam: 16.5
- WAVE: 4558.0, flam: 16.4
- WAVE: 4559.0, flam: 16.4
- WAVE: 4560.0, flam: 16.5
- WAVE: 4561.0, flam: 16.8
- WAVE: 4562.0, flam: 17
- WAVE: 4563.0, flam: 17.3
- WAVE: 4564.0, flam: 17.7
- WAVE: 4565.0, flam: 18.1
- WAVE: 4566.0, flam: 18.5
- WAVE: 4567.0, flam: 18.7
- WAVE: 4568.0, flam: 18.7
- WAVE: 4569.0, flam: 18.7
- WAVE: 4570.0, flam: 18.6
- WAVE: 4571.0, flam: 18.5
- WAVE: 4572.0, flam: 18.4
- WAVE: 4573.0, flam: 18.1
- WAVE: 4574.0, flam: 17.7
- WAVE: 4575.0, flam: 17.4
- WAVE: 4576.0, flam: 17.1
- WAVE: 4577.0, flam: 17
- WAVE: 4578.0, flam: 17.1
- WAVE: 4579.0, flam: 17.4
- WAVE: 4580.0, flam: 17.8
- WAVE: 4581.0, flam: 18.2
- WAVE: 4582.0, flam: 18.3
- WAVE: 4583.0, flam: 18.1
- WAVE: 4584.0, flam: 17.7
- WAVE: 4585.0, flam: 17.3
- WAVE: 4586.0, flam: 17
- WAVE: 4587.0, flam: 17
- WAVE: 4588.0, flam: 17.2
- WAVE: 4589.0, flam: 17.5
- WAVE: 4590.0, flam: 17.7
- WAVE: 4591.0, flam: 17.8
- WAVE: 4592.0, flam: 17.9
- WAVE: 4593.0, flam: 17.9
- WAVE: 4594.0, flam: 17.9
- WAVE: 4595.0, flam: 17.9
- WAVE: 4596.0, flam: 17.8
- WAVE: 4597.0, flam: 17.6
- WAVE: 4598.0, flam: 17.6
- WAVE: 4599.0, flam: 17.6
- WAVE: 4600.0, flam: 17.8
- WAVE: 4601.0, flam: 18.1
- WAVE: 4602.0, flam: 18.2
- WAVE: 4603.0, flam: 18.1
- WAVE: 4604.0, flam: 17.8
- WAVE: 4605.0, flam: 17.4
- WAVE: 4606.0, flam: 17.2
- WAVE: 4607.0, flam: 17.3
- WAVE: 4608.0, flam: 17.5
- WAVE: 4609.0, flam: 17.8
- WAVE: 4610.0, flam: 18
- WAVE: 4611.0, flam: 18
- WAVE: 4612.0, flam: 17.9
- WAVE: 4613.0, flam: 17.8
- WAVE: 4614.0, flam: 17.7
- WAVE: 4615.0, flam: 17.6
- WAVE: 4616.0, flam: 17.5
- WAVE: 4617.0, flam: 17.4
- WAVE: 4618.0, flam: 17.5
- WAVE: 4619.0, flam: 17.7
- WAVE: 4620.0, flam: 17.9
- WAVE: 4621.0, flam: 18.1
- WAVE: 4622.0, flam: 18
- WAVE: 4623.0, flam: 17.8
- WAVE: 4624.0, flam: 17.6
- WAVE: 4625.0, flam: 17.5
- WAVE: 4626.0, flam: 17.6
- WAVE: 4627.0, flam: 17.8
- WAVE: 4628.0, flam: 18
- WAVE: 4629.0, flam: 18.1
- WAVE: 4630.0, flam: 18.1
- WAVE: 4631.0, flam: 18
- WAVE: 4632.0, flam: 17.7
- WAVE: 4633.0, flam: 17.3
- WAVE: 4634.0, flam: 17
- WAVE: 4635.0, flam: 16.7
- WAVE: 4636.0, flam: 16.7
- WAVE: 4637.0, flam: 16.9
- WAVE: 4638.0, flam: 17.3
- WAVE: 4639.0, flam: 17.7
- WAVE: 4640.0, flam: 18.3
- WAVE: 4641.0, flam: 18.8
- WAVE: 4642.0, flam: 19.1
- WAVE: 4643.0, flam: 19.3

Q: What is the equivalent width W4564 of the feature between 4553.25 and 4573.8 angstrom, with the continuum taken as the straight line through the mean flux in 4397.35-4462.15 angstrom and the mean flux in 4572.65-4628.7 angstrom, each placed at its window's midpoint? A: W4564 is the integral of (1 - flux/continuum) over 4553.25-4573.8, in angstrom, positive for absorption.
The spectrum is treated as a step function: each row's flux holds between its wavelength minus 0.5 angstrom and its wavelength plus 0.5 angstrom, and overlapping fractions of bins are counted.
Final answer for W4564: 2.6 angstrom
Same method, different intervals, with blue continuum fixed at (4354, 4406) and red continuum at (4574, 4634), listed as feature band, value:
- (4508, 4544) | 4.5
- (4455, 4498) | 5.1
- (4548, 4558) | 1.3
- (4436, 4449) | 0.2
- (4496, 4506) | 1.5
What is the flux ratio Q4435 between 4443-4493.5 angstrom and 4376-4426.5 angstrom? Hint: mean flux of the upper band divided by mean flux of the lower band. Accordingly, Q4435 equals 0.59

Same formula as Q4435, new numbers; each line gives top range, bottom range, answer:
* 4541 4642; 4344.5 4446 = 0.71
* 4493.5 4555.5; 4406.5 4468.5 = 0.68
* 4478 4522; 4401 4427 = 0.52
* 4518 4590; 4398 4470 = 0.63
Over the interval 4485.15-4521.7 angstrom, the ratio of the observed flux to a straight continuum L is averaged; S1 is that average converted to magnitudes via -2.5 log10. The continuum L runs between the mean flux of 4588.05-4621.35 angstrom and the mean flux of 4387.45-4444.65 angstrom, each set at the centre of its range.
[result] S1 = 0.38 mag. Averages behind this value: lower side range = 32.5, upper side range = 17.7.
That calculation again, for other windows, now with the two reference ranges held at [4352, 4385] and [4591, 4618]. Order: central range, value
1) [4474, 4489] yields -0.17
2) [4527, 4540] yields -0.04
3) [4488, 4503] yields -0.08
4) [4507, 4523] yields -0.05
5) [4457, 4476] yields -0.20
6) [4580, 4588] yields 0.00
